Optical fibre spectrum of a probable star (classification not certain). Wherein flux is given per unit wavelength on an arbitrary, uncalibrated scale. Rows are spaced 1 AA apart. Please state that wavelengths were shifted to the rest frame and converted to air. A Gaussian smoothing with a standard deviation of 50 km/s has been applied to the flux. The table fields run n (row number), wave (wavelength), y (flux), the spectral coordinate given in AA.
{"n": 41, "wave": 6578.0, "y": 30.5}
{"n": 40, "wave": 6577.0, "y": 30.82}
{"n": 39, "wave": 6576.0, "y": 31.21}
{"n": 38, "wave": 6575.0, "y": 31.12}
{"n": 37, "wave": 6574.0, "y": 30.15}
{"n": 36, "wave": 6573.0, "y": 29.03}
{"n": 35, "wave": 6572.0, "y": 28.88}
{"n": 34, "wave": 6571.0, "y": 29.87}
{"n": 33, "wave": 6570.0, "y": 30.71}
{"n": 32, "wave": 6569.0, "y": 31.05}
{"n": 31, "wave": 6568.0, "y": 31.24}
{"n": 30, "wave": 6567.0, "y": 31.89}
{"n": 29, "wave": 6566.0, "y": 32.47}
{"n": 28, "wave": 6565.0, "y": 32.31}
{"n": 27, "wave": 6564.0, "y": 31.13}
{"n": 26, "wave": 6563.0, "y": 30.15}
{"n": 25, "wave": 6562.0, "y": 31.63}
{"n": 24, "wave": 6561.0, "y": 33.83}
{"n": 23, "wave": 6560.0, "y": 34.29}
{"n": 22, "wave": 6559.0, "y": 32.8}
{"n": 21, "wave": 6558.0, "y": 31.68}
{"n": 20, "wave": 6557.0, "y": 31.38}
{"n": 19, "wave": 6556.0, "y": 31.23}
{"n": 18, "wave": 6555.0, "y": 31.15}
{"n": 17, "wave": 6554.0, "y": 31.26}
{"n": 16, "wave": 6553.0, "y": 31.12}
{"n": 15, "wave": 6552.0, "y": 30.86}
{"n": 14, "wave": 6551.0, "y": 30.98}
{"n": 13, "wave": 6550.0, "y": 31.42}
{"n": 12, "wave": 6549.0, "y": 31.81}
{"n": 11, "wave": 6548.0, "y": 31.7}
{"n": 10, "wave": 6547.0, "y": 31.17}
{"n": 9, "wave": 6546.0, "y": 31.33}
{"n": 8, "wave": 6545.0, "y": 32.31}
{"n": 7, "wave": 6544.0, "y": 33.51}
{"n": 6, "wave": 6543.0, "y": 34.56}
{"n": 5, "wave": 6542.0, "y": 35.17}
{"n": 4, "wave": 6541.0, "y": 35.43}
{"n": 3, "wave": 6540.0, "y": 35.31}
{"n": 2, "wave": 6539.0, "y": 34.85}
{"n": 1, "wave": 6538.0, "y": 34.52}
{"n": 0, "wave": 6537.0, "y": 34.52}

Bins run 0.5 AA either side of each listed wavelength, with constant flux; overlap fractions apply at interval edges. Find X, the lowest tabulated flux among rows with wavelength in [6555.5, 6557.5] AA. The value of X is 31.23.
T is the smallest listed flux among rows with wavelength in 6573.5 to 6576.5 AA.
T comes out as 30.15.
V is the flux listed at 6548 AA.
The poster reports 31.7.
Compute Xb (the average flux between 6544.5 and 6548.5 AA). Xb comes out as 31.6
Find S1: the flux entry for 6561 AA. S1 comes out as 33.83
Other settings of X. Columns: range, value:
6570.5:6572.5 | 28.88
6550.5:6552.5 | 30.86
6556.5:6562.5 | 31.38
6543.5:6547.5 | 31.17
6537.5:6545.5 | 32.31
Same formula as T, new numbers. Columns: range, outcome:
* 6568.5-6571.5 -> 29.87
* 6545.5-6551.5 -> 30.98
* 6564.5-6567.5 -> 31.89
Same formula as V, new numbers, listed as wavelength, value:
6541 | 35.43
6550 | 31.42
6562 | 31.63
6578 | 30.5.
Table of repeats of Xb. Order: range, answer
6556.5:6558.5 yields 31.5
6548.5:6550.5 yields 31.6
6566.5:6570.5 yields 31.2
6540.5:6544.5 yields 34.7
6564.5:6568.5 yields 32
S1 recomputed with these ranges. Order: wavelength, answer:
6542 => 35.17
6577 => 30.82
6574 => 30.15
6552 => 30.86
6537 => 34.52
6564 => 31.13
